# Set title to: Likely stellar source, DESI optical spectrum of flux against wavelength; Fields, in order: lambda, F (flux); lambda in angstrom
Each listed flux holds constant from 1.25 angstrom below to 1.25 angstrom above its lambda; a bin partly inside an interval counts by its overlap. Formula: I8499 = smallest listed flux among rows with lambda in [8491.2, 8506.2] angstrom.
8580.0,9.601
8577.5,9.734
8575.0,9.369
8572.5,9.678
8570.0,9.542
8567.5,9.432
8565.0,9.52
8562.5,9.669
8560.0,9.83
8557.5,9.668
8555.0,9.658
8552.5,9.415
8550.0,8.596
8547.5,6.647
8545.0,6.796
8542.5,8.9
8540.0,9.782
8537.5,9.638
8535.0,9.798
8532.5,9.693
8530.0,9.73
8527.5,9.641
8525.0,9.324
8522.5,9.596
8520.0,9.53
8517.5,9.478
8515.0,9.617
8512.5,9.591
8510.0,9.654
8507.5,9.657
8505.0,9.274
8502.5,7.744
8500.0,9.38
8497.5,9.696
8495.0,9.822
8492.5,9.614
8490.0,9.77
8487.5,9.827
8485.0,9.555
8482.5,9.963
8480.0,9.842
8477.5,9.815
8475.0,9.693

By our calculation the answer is 7.744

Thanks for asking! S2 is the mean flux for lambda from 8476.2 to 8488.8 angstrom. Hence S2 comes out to 9.8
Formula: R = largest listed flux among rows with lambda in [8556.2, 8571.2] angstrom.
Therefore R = 9.83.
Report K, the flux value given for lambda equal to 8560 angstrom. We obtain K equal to 9.83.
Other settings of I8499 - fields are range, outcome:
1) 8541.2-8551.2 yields 6.647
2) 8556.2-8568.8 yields 9.432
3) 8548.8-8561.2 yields 8.596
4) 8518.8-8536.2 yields 9.324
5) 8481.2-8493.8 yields 9.555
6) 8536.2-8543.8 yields 8.9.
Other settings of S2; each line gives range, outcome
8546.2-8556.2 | 8.56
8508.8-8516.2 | 9.62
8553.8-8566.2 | 9.67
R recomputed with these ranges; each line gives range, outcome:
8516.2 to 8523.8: 9.596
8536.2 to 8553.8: 9.782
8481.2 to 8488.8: 9.963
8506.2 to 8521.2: 9.657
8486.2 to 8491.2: 9.827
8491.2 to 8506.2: 9.822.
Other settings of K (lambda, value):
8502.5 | 7.744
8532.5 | 9.693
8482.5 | 9.963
